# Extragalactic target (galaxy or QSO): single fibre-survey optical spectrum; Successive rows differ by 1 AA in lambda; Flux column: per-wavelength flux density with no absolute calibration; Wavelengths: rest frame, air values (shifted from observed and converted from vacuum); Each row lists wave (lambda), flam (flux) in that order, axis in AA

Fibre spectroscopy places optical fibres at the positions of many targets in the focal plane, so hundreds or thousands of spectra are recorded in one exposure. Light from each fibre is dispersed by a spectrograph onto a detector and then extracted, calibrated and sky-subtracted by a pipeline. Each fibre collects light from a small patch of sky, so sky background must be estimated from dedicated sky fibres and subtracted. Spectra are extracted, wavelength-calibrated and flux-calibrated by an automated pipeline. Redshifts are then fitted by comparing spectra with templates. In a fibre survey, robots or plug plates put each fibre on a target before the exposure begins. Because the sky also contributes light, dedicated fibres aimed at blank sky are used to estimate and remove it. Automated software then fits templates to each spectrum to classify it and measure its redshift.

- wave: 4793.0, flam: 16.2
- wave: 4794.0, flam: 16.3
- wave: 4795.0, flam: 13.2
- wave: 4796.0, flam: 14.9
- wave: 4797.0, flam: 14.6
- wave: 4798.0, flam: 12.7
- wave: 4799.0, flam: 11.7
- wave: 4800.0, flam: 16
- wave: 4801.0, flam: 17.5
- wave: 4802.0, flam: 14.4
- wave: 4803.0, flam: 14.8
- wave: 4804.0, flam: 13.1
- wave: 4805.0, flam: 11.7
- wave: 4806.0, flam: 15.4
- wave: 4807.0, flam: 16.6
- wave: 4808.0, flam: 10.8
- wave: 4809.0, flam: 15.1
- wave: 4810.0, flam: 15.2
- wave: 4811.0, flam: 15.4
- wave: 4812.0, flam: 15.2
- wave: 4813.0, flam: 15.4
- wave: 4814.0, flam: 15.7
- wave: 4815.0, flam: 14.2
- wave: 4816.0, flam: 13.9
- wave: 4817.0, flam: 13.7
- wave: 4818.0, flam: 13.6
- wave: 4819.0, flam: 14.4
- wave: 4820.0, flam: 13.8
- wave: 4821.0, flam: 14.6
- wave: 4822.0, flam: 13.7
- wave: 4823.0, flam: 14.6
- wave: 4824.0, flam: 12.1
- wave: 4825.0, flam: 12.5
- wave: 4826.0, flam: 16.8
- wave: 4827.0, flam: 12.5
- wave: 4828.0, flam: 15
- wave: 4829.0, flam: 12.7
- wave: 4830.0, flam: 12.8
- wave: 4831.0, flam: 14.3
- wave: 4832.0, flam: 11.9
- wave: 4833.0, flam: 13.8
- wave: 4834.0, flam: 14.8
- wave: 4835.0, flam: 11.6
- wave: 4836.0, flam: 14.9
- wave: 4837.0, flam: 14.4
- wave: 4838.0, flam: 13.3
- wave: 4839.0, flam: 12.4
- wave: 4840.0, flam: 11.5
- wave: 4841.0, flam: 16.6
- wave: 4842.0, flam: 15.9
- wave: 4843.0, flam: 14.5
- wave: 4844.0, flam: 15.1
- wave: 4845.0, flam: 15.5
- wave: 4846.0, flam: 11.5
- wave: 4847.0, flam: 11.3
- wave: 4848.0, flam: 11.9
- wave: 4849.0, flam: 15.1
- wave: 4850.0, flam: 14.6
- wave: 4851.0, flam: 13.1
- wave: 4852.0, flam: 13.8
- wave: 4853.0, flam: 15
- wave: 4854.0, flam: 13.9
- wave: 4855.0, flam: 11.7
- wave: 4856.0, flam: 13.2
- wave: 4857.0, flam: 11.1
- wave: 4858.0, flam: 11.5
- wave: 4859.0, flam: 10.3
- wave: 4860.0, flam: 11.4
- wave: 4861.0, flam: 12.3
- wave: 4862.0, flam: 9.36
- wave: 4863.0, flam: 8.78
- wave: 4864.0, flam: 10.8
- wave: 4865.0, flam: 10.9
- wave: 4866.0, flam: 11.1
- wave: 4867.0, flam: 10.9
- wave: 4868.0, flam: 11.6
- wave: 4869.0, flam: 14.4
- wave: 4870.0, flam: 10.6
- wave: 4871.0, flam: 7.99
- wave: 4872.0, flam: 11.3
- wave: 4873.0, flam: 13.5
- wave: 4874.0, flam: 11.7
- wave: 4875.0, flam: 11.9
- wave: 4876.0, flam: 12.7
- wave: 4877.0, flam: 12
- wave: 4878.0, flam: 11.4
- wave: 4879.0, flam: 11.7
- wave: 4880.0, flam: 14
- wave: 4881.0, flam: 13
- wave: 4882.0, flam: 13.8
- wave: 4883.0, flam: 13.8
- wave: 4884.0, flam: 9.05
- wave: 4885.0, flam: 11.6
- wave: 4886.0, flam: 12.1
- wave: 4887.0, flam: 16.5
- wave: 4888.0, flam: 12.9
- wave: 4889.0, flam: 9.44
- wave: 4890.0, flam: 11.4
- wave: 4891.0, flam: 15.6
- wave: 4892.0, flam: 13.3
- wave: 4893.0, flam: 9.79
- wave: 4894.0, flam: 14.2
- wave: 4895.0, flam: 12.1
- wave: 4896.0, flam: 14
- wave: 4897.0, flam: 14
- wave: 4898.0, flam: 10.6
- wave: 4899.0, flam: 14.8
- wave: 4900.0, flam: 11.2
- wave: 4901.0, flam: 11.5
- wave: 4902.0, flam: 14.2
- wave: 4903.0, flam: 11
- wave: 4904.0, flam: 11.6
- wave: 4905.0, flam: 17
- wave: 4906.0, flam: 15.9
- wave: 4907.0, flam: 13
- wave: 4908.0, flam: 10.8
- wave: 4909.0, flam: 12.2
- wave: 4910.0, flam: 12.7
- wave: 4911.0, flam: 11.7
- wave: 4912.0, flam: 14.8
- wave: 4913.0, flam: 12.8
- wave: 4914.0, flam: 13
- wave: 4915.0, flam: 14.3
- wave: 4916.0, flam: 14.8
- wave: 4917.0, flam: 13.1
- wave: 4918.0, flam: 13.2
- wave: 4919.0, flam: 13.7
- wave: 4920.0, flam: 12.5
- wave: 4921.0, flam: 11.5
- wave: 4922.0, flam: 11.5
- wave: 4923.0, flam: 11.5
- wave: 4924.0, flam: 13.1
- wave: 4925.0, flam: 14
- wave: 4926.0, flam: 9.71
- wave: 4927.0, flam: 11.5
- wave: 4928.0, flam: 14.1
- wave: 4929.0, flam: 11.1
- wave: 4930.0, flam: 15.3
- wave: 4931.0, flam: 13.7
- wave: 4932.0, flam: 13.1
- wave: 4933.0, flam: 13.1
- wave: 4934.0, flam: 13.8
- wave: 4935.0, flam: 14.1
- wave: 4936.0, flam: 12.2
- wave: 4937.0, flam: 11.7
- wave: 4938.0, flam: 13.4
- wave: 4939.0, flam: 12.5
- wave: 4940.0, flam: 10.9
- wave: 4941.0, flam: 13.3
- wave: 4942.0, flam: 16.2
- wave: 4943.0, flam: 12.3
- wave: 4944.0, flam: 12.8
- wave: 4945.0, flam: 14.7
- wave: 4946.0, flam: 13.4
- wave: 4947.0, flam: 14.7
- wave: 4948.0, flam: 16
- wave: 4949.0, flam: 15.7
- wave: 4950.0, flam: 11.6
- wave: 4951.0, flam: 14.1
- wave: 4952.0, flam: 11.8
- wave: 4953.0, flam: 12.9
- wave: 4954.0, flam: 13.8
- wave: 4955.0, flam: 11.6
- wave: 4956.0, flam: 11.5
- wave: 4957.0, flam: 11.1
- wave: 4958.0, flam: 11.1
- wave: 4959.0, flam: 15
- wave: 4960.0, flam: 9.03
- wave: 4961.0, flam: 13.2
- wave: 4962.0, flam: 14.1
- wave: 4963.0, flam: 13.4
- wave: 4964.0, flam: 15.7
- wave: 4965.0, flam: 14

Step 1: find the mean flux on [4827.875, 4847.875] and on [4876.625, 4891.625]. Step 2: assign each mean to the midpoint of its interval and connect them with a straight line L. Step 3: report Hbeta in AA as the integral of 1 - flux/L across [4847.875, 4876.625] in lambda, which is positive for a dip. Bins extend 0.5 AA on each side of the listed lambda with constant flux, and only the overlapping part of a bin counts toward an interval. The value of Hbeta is 2.5 AA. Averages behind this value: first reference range 13.6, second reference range 12.6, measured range 11.9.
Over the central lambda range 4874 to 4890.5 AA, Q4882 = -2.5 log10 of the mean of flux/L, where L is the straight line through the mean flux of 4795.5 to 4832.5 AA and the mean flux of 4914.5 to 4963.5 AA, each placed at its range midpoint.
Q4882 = 0.10 mag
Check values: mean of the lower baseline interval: 14.1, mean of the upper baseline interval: 13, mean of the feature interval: 12.3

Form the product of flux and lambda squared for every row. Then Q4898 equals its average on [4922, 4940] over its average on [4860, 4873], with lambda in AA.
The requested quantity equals 1.19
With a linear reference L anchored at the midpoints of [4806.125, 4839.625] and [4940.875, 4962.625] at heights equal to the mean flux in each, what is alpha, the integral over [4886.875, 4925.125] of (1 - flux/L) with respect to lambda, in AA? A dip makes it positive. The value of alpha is 1.6 AA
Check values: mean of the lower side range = 14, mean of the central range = 12.9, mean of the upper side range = 13.2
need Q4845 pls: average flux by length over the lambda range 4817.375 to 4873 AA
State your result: 12.9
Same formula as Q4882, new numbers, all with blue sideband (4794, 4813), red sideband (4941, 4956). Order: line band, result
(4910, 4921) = 0.041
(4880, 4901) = 0.104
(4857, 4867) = 0.295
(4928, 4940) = 0.052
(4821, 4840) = 0.058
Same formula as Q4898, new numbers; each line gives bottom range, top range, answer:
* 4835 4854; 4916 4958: 0.97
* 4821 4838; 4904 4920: 1.02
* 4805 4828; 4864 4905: 0.88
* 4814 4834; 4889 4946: 0.97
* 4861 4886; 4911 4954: 1.16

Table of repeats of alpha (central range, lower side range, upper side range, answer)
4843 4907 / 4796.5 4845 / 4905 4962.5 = 5.3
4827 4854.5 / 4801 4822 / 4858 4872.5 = -2.8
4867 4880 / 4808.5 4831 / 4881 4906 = 1.4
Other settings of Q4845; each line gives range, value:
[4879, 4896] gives 12.7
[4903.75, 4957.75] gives 13.1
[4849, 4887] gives 12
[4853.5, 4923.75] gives 12.3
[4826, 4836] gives 13.5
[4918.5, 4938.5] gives 12.7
